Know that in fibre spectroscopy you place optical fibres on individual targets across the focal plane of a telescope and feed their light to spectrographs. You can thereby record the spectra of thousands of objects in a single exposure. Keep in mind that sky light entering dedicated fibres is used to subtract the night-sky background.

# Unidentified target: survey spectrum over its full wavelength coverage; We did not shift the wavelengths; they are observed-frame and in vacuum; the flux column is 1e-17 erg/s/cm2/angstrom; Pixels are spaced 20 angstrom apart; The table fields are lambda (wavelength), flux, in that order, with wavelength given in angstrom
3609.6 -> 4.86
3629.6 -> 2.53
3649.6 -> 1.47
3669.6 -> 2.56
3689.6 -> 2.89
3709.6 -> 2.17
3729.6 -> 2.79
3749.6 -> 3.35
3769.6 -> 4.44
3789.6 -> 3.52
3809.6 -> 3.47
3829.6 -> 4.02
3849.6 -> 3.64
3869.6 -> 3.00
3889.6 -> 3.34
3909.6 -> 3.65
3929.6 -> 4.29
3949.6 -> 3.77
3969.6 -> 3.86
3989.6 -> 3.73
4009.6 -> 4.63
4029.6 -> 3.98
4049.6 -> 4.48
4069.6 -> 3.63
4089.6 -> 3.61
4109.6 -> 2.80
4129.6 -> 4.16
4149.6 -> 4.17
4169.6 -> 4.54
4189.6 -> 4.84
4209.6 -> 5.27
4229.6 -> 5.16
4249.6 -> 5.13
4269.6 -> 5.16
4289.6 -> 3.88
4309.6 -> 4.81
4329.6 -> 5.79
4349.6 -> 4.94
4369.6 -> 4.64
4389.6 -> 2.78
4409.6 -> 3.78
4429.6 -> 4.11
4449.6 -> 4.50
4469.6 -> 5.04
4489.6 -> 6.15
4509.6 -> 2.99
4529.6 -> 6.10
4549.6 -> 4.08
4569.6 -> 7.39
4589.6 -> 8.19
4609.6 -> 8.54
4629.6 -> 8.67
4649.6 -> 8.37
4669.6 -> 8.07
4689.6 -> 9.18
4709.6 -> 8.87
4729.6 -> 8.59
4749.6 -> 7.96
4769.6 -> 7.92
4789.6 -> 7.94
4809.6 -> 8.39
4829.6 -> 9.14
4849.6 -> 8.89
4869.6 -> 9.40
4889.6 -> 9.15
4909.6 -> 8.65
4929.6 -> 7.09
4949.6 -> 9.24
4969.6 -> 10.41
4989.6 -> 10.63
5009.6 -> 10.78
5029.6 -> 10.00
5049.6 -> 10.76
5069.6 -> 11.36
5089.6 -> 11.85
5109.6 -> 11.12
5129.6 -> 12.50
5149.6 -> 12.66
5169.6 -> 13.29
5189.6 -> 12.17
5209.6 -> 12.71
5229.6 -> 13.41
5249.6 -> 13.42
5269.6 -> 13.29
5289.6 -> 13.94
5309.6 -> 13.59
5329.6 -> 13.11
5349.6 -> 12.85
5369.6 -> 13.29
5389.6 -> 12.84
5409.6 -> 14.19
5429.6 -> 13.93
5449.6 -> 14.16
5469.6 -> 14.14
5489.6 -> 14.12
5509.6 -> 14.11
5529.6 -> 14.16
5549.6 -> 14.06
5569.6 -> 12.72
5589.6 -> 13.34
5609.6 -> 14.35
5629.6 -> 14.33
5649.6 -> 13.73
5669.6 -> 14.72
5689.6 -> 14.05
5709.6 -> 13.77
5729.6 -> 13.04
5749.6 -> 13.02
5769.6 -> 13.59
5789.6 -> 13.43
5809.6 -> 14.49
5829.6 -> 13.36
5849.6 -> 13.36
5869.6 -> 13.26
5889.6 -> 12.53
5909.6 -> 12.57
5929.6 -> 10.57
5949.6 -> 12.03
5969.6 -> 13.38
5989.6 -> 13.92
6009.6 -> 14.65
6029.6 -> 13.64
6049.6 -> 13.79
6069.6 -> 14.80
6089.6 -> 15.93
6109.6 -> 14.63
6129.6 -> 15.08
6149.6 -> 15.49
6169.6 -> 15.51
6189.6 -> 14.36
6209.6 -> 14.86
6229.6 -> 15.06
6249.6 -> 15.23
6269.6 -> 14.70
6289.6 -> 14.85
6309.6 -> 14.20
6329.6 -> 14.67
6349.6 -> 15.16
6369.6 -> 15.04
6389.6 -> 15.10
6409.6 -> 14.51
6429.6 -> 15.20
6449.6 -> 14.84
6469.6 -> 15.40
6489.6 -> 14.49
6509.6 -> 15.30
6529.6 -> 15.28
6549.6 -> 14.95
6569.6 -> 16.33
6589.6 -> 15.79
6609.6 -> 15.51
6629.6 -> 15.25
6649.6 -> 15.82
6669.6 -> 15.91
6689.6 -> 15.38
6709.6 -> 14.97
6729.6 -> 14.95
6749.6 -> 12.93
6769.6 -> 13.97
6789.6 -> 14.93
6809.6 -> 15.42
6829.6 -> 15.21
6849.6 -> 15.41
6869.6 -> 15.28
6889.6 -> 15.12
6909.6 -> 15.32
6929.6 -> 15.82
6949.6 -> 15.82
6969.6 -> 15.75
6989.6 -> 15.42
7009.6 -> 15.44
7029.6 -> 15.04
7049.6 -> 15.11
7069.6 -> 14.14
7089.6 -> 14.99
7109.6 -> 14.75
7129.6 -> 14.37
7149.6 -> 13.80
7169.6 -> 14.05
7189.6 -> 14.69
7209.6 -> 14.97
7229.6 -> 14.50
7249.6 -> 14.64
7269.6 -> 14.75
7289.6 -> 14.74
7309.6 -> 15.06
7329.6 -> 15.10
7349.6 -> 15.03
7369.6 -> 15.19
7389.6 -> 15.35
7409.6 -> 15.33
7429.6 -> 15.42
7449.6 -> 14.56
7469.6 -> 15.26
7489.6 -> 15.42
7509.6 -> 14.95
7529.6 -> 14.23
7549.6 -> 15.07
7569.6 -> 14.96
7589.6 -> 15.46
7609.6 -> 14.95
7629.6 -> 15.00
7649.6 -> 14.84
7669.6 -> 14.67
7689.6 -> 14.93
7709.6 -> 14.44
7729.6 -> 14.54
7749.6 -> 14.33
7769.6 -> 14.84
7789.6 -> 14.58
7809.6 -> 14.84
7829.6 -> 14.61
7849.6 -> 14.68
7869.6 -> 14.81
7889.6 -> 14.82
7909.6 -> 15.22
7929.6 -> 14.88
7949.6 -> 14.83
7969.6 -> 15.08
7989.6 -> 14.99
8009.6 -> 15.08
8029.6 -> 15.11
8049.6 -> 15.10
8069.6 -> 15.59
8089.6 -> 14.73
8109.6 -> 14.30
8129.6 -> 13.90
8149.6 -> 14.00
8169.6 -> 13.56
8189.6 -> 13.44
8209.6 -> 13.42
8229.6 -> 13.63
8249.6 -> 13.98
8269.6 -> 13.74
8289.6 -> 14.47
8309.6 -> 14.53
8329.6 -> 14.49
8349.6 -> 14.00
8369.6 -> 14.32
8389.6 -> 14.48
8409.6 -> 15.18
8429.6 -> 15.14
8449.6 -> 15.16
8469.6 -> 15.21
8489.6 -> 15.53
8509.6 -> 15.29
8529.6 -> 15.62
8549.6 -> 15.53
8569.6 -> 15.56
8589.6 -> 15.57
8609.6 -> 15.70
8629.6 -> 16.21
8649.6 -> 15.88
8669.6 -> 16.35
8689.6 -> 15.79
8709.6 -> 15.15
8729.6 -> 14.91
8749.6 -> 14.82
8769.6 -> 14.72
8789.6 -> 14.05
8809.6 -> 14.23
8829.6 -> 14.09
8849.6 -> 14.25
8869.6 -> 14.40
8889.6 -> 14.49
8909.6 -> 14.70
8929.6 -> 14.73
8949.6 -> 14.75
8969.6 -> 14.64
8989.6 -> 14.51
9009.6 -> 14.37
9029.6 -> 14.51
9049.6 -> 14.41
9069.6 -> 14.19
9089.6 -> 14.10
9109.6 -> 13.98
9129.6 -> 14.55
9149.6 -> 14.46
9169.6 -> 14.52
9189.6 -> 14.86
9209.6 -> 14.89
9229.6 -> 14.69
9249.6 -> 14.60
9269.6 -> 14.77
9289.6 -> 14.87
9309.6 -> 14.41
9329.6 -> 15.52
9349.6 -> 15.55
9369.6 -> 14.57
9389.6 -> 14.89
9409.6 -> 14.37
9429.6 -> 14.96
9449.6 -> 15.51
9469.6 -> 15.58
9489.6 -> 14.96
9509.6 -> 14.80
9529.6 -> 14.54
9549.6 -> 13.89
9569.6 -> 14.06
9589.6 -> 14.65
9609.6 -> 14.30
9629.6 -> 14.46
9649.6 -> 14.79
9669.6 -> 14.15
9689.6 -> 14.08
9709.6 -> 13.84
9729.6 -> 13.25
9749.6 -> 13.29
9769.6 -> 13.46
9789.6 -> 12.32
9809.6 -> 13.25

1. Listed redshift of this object 0.146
